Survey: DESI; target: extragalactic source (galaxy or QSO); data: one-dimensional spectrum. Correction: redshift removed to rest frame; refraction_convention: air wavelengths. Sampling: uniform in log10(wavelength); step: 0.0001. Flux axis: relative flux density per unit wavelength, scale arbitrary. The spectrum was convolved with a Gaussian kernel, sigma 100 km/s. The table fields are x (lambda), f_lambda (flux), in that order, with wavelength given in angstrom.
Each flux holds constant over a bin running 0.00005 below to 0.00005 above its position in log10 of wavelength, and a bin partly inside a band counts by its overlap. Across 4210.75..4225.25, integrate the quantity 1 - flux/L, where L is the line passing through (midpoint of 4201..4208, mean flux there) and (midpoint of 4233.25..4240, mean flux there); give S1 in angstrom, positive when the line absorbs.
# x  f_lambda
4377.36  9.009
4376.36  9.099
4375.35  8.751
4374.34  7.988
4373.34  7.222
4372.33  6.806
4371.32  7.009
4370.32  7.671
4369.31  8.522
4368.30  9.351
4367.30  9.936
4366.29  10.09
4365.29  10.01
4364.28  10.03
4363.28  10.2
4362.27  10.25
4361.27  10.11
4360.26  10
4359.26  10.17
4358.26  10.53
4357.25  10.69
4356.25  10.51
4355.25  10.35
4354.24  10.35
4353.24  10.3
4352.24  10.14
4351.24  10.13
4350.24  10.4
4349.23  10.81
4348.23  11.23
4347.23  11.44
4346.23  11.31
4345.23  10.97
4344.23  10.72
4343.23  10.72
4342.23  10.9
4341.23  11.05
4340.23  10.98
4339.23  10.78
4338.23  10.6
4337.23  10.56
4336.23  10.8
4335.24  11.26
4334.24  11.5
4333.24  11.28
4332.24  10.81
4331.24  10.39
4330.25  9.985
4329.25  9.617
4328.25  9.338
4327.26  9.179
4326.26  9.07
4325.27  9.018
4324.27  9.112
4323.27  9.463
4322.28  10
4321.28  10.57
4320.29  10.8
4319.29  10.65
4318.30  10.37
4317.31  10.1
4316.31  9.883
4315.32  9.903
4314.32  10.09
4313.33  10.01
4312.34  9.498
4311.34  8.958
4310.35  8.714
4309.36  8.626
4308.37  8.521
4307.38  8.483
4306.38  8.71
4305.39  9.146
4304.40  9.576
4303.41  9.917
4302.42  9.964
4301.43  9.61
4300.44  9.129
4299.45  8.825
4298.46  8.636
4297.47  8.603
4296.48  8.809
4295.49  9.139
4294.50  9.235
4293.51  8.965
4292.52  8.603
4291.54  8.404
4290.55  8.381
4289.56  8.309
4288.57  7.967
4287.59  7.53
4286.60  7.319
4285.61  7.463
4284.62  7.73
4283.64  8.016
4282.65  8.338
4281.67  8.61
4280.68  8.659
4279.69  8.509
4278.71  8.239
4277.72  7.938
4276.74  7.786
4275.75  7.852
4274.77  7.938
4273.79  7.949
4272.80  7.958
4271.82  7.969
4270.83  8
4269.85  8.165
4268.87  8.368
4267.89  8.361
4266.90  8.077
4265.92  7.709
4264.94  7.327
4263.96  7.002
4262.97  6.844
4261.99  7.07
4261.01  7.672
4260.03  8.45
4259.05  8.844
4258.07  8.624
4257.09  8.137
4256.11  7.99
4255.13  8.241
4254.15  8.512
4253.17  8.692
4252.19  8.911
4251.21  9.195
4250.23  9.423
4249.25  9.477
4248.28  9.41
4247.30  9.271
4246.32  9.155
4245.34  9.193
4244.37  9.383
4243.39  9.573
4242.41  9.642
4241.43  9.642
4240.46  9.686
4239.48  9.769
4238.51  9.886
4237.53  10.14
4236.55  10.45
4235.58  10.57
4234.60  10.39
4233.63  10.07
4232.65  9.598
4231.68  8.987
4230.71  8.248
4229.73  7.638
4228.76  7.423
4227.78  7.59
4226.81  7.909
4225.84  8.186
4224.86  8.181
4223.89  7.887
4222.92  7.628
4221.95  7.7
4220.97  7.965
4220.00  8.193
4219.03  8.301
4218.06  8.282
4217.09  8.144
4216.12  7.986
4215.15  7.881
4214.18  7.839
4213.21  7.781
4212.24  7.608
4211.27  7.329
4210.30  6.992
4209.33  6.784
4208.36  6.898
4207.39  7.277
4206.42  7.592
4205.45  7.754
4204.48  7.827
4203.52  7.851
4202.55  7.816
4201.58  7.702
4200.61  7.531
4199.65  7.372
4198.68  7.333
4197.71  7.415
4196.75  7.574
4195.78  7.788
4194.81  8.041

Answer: 1.3 angstrom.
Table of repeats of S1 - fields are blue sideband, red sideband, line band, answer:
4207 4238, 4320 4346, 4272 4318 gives 4.5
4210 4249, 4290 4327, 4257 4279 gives 2.7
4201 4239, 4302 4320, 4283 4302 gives 1.6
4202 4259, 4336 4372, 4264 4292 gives 3.6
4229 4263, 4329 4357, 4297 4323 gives 1.7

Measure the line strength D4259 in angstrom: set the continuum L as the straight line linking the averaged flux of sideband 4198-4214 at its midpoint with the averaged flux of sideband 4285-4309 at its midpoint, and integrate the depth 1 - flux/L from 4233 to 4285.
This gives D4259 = -3.1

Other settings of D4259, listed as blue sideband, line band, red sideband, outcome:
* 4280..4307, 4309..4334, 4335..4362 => -0.45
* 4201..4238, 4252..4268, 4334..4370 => 1.56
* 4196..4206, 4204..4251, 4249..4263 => -3.10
